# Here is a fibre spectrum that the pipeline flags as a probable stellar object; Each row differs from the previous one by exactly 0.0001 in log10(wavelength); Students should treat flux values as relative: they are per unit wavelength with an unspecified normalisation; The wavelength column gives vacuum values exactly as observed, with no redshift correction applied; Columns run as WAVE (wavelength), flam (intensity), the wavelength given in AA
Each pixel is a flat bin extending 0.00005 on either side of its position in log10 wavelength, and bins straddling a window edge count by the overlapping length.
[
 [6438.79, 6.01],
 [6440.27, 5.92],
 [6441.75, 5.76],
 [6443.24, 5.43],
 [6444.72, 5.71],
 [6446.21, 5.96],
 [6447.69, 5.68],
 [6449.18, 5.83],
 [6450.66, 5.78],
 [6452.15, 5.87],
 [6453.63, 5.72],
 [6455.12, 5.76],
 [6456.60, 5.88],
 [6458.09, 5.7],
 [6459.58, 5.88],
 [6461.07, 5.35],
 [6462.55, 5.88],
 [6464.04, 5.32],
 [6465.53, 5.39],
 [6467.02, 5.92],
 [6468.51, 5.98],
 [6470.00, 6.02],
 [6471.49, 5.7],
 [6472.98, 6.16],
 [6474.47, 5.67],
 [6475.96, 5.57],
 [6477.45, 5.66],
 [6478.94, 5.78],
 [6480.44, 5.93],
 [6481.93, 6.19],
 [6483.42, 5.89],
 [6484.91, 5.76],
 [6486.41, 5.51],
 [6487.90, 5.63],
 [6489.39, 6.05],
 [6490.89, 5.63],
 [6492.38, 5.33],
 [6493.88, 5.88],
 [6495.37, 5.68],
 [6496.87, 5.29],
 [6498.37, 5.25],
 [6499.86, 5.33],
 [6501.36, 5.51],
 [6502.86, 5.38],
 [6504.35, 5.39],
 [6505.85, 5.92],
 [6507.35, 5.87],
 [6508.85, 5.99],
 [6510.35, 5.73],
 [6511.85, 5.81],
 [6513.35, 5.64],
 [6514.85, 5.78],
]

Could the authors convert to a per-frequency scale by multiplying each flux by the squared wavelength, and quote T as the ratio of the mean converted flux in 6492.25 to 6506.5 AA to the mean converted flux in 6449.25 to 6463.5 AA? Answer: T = 0.97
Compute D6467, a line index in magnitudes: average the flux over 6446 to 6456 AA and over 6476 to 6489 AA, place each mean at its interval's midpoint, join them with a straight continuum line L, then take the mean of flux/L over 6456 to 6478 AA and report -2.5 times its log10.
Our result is 0.011 mag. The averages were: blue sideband 5.8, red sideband 5.79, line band 5.74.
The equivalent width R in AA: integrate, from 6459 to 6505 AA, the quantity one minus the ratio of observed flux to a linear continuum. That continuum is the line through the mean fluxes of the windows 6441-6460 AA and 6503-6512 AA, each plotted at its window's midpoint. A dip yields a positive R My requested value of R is 0.68 AA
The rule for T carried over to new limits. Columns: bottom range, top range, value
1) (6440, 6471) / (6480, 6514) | 1.00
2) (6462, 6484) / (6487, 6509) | 0.97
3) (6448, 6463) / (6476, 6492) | 1.01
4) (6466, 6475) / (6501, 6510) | 0.97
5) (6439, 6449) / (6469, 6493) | 1.02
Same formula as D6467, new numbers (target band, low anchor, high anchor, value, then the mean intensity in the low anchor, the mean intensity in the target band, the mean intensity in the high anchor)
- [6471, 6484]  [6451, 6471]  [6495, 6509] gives -0.03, 5.74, 5.84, 5.54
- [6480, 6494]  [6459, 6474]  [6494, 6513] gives -0.02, 5.76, 5.77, 5.61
